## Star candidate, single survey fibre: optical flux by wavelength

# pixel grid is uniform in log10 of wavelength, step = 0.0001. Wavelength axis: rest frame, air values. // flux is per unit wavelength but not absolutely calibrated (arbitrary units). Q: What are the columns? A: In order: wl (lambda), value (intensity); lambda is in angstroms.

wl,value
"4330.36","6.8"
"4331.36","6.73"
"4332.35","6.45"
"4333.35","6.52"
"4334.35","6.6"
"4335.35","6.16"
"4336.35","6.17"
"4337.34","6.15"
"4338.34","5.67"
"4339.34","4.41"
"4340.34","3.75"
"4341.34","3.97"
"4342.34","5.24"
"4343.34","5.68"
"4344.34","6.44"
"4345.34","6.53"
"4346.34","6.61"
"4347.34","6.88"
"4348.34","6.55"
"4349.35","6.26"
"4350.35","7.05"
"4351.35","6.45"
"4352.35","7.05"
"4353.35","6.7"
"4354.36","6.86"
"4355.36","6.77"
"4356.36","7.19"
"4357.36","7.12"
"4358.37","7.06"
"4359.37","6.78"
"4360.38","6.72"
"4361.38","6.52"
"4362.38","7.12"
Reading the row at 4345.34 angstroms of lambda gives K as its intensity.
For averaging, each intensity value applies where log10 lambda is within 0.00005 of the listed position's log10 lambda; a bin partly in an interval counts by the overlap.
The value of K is 6.53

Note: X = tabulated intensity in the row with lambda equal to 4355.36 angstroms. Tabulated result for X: 6.77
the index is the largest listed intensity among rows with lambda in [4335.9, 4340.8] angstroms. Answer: 6.17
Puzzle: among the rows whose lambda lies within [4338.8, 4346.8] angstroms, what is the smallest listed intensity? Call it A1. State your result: 3.75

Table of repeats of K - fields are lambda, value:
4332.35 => 6.45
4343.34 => 5.68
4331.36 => 6.73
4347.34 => 6.88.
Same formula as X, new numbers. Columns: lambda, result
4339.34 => 4.41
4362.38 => 7.12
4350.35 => 7.05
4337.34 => 6.15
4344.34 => 6.44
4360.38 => 6.72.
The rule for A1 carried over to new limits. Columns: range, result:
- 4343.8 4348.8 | 6.44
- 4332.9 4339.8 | 4.41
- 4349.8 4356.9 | 6.45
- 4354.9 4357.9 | 6.77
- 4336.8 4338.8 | 5.67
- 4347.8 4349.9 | 6.26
